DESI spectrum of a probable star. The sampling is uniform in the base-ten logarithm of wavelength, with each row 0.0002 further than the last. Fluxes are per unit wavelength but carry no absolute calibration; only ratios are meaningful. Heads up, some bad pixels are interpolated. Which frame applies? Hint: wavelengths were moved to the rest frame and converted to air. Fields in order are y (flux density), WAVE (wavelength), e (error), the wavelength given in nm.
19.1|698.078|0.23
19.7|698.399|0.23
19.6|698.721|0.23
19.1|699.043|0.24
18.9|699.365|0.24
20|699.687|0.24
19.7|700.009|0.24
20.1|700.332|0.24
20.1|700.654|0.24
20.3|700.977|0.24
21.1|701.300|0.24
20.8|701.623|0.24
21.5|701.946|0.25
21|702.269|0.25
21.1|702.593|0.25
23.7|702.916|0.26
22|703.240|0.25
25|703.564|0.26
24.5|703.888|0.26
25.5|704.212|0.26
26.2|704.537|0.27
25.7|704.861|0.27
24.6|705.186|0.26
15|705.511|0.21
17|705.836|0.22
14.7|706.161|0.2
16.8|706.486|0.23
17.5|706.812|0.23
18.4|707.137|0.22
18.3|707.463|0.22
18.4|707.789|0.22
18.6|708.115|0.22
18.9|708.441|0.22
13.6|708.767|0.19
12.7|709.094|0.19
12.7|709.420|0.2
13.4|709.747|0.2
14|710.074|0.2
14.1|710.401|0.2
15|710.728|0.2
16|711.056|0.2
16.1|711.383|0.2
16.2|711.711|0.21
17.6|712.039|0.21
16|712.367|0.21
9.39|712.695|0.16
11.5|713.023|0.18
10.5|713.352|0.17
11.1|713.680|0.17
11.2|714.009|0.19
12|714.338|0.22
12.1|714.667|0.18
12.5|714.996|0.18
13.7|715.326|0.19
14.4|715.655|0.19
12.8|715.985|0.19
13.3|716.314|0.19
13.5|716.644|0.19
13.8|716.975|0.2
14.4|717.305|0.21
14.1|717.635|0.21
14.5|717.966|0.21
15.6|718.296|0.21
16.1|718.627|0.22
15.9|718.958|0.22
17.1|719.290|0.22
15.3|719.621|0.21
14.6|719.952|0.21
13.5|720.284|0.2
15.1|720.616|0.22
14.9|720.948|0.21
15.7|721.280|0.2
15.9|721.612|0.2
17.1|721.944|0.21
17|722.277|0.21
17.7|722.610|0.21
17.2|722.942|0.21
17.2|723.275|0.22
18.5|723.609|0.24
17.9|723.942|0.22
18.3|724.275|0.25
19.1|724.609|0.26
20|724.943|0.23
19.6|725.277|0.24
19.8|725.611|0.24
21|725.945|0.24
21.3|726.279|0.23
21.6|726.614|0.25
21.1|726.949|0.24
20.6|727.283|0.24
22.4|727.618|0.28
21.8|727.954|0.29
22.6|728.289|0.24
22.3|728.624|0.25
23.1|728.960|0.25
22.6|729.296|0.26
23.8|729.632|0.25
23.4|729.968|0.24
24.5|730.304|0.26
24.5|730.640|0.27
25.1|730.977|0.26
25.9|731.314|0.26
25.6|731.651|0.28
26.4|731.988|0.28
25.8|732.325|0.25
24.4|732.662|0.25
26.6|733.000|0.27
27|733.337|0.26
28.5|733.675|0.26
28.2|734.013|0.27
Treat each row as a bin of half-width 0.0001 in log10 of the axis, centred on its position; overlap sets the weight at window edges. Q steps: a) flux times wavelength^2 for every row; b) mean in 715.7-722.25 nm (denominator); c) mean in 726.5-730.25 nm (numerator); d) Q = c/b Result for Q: 1.54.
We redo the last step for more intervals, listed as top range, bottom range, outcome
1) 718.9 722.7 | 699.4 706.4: 0.78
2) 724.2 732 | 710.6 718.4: 1.70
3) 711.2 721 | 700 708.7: 0.70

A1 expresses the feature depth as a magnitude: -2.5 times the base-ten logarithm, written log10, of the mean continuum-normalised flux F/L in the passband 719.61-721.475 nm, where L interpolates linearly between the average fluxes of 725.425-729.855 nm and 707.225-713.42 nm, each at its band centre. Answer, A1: 0.27 mag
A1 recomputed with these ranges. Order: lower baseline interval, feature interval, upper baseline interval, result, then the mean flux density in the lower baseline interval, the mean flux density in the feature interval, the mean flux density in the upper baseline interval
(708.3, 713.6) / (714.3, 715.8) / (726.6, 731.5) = 0.24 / 14.2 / 13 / 23.1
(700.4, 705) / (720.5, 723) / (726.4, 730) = 0.34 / 22.7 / 16.3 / 22.2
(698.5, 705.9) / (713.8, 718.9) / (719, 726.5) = 0.34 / 21.5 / 13.6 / 17.5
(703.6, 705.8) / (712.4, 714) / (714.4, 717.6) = 0.38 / 23.3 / 11.1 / 13.4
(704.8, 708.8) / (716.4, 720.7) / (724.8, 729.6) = 0.33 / 18.2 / 14.8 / 21.5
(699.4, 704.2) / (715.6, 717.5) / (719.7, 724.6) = 0.29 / 21.6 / 13.7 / 16.5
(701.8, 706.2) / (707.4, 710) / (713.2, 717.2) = 0.16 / 22.2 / 15.7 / 12.6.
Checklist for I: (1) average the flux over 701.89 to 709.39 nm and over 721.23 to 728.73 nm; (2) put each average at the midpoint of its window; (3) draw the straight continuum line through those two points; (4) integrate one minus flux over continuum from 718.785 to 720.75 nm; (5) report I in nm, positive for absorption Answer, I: 0.43 nm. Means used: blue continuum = 19.9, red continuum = 19.4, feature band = 15.3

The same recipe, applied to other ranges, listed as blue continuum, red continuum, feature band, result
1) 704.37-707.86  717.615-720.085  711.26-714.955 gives 0.911 nm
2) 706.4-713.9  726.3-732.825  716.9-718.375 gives 0.310 nm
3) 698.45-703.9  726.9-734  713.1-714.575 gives 0.734 nm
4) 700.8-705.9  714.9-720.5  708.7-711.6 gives 0.671 nm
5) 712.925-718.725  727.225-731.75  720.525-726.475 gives 0.306 nm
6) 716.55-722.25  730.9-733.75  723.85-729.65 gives 0.102 nm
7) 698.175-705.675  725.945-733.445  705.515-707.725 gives 0.491 nm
